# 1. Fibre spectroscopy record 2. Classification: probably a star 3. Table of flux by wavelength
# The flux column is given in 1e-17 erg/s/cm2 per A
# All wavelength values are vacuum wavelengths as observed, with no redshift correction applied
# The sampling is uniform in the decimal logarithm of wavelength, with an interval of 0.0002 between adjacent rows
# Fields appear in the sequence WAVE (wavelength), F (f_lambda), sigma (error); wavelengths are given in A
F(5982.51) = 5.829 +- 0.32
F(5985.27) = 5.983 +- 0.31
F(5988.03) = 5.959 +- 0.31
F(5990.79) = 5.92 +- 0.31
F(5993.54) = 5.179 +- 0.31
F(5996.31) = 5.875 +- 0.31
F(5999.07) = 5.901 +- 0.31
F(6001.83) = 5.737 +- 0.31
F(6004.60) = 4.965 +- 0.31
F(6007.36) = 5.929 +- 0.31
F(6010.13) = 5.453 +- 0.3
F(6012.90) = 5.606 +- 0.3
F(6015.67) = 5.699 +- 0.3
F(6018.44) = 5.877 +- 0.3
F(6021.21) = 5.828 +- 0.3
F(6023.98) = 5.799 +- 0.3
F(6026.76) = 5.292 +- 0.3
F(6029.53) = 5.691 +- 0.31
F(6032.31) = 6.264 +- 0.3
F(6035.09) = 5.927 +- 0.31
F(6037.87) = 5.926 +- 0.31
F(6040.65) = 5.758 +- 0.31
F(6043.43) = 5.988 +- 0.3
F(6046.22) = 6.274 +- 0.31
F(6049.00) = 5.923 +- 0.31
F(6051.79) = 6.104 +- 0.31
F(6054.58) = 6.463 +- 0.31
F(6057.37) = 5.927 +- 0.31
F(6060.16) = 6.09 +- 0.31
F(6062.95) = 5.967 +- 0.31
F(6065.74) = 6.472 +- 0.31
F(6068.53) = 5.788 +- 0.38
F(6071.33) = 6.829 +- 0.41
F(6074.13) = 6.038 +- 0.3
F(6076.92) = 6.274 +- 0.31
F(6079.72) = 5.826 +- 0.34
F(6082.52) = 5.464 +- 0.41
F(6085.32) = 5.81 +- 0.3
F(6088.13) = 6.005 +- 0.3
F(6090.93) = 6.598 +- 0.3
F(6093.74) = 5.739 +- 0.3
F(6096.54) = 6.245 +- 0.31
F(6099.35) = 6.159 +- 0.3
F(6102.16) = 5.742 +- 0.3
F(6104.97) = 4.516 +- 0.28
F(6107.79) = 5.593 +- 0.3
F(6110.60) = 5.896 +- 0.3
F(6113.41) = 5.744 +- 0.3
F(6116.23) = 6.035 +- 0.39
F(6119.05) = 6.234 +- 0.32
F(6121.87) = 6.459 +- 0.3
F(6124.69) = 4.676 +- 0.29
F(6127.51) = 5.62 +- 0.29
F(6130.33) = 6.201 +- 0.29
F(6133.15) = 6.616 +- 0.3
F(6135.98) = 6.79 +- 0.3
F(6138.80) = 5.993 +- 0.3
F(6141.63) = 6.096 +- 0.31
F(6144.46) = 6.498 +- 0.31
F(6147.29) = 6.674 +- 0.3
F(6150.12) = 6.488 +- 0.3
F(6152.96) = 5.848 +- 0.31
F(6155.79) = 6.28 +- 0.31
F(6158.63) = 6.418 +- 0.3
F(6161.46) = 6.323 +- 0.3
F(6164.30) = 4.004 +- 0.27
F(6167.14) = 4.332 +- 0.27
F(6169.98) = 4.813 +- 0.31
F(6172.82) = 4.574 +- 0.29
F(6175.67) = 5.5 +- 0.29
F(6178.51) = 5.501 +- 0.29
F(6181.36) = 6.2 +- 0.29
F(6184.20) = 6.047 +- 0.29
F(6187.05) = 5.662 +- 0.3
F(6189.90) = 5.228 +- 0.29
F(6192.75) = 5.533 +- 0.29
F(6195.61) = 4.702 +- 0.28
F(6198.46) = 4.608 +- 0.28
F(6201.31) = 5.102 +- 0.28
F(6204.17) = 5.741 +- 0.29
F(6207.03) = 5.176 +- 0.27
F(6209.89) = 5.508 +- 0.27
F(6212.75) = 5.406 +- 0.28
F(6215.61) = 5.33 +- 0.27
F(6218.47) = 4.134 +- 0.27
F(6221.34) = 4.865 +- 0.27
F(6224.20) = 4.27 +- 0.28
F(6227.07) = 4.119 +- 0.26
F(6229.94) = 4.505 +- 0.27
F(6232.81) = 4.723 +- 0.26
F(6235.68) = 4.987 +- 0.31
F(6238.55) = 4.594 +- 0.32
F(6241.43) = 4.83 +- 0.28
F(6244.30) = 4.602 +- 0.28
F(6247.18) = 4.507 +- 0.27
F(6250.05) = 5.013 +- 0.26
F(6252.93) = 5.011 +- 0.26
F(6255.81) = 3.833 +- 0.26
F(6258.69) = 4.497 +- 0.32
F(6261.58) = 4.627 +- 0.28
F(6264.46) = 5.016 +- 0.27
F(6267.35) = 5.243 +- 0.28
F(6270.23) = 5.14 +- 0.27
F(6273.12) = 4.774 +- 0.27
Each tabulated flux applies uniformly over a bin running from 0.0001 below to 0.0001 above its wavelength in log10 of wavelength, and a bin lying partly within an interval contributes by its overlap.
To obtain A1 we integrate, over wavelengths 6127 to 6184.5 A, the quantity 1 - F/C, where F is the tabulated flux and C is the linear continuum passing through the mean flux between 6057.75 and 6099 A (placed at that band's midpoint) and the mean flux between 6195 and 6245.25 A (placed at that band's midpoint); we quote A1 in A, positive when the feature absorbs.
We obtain -4.6 A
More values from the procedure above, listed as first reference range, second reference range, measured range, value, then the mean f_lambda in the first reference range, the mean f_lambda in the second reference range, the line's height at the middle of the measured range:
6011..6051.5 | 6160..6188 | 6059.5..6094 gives -2.48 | 5.85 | 5.29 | 5.67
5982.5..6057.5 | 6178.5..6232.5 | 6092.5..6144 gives -4.47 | 5.82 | 5.12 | 5.45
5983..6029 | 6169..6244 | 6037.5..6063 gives -2.30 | 5.69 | 5.06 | 5.55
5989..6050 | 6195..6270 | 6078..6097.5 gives -1.77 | 5.77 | 4.81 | 5.46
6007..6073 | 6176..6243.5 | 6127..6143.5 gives -2.41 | 5.95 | 5.08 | 5.46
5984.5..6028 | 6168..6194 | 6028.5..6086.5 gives -4.47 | 5.68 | 5.43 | 5.61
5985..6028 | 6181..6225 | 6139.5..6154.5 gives -2.70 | 5.68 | 5.21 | 5.34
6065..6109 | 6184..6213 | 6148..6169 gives -0.57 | 5.94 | 5.3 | 5.53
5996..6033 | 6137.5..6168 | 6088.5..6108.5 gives 0.07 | 5.69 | 5.93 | 5.84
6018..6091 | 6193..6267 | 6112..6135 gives -1.81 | 6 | 4.81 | 5.53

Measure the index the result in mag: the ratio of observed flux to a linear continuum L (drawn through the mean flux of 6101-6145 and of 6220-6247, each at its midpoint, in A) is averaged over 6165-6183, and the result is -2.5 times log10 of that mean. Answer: 0.04 mag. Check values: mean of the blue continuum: 5.91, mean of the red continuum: 4.6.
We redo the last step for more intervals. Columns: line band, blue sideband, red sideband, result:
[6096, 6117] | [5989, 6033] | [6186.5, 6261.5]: -0.079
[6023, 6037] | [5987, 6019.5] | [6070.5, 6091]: 0.001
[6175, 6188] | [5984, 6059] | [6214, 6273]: -0.160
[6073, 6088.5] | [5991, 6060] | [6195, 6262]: -0.068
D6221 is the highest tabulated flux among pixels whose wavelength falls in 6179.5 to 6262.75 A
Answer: 6.2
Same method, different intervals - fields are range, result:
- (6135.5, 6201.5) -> 6.79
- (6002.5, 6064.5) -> 6.463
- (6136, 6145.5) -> 6.498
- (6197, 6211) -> 5.741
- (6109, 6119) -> 6.035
